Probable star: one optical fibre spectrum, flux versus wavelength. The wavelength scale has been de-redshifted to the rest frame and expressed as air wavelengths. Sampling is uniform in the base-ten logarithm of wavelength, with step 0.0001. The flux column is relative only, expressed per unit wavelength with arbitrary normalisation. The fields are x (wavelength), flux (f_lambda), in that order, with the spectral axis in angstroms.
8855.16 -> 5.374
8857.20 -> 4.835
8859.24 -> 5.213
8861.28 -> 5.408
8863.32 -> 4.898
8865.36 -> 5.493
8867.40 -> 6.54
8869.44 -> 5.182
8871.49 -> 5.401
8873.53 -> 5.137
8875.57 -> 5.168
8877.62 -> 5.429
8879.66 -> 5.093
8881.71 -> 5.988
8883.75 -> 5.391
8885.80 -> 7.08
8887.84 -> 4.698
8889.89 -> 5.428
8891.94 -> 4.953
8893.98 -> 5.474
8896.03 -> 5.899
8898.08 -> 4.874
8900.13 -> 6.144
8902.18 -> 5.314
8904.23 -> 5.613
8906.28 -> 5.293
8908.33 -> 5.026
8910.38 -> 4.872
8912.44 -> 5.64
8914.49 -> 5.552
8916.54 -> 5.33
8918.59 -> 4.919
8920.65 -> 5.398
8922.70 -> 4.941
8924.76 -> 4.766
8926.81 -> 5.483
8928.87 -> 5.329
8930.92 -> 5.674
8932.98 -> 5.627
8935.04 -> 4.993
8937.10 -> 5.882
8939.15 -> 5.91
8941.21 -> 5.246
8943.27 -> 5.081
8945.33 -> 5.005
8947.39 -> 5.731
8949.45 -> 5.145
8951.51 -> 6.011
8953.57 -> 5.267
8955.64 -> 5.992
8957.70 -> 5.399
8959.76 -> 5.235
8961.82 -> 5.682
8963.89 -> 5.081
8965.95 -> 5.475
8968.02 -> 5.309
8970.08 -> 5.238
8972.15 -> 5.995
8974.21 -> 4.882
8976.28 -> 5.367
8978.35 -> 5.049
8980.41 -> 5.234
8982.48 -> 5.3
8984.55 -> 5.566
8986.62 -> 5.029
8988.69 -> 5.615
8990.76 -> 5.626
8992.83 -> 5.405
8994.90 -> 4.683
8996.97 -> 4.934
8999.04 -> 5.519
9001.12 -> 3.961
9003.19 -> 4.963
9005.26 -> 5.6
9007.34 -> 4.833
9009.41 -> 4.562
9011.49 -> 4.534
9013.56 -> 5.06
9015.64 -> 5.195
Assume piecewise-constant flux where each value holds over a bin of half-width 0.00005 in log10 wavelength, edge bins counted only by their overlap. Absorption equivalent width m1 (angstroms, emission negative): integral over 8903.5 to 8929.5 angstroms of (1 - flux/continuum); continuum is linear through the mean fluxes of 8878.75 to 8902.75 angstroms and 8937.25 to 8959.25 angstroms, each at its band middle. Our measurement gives 1.3 angstroms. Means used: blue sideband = 5.53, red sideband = 5.49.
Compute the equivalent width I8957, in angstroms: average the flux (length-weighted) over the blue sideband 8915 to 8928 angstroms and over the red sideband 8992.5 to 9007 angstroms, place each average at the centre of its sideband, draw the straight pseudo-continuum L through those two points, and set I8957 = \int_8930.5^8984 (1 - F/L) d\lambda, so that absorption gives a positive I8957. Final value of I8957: -3.5 angstroms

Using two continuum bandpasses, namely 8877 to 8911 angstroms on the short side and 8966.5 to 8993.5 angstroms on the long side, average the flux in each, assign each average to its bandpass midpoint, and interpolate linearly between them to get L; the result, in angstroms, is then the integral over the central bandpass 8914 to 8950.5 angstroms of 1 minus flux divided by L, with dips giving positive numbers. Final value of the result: 0.5 angstroms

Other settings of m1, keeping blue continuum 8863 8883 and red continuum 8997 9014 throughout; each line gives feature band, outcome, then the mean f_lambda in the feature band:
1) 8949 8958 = -0.9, 5.6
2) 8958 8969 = -0.7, 5.36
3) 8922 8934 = -0.2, 5.31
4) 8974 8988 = -0.7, 5.23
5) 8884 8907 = -0.7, 5.52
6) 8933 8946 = -0.6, 5.38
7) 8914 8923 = 0.0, 5.23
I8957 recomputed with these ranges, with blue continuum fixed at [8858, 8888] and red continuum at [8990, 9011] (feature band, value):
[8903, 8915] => 0.06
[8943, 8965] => -1.11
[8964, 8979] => -0.65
